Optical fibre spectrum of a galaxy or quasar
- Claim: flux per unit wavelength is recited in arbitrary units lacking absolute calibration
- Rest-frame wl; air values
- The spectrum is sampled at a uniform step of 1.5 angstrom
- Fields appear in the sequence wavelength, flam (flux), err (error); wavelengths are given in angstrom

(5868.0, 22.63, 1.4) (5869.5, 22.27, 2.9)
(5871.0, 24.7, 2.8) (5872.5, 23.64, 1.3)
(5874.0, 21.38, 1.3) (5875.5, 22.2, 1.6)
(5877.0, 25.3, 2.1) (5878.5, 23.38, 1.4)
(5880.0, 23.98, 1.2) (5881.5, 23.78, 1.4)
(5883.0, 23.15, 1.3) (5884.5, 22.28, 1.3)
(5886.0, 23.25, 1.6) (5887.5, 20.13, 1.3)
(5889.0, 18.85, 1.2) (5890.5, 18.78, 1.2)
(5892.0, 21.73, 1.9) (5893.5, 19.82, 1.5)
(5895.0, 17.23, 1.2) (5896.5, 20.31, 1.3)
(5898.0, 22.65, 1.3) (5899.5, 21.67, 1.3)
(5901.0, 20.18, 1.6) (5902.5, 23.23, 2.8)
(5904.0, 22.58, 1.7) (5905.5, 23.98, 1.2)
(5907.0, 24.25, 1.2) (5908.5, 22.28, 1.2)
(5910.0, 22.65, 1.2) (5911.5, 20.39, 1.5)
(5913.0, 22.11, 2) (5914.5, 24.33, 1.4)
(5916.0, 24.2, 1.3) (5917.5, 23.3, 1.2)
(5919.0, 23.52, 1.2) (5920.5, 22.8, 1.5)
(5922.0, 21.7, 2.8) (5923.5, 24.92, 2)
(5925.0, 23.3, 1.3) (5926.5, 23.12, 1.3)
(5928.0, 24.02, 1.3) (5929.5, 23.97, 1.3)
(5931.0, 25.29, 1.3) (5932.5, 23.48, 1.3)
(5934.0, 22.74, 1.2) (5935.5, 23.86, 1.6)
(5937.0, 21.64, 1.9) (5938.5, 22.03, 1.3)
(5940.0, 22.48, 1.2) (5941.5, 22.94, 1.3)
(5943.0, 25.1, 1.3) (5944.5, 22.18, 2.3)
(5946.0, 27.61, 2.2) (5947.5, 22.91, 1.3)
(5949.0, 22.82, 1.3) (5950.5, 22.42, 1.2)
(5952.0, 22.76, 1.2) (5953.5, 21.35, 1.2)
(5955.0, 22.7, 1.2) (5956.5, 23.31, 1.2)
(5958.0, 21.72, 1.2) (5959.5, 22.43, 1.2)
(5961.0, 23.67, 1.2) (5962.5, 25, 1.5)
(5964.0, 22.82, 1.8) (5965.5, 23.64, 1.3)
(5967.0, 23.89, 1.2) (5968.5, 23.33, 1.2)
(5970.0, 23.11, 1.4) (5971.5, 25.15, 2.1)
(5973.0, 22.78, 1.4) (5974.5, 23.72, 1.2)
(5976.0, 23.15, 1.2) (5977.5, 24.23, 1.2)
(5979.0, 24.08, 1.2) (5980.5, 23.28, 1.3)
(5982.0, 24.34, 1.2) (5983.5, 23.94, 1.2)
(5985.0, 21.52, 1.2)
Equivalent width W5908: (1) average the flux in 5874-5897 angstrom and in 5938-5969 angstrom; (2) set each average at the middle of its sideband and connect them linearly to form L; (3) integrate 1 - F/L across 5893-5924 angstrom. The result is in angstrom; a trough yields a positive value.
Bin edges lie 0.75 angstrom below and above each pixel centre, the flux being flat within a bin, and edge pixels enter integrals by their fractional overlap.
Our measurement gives -0.2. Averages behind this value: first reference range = 21.6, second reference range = 23.2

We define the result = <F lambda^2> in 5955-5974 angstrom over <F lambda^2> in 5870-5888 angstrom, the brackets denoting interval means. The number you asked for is 1.04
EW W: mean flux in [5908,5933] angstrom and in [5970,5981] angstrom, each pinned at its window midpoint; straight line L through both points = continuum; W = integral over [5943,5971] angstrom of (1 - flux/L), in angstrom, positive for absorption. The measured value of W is 0.4 angstrom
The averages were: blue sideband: 23.3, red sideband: 23.7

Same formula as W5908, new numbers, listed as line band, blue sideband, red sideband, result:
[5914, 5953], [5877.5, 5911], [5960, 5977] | -1.1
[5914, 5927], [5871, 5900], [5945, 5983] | -0.5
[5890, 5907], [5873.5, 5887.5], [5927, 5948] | 1.4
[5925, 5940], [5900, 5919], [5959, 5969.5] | -0.1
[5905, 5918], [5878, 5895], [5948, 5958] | -0.7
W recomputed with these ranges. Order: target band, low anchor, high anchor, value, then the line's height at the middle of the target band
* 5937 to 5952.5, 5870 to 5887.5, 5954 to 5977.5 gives 0.05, 23.3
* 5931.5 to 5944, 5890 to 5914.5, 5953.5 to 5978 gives -0.27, 22.6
